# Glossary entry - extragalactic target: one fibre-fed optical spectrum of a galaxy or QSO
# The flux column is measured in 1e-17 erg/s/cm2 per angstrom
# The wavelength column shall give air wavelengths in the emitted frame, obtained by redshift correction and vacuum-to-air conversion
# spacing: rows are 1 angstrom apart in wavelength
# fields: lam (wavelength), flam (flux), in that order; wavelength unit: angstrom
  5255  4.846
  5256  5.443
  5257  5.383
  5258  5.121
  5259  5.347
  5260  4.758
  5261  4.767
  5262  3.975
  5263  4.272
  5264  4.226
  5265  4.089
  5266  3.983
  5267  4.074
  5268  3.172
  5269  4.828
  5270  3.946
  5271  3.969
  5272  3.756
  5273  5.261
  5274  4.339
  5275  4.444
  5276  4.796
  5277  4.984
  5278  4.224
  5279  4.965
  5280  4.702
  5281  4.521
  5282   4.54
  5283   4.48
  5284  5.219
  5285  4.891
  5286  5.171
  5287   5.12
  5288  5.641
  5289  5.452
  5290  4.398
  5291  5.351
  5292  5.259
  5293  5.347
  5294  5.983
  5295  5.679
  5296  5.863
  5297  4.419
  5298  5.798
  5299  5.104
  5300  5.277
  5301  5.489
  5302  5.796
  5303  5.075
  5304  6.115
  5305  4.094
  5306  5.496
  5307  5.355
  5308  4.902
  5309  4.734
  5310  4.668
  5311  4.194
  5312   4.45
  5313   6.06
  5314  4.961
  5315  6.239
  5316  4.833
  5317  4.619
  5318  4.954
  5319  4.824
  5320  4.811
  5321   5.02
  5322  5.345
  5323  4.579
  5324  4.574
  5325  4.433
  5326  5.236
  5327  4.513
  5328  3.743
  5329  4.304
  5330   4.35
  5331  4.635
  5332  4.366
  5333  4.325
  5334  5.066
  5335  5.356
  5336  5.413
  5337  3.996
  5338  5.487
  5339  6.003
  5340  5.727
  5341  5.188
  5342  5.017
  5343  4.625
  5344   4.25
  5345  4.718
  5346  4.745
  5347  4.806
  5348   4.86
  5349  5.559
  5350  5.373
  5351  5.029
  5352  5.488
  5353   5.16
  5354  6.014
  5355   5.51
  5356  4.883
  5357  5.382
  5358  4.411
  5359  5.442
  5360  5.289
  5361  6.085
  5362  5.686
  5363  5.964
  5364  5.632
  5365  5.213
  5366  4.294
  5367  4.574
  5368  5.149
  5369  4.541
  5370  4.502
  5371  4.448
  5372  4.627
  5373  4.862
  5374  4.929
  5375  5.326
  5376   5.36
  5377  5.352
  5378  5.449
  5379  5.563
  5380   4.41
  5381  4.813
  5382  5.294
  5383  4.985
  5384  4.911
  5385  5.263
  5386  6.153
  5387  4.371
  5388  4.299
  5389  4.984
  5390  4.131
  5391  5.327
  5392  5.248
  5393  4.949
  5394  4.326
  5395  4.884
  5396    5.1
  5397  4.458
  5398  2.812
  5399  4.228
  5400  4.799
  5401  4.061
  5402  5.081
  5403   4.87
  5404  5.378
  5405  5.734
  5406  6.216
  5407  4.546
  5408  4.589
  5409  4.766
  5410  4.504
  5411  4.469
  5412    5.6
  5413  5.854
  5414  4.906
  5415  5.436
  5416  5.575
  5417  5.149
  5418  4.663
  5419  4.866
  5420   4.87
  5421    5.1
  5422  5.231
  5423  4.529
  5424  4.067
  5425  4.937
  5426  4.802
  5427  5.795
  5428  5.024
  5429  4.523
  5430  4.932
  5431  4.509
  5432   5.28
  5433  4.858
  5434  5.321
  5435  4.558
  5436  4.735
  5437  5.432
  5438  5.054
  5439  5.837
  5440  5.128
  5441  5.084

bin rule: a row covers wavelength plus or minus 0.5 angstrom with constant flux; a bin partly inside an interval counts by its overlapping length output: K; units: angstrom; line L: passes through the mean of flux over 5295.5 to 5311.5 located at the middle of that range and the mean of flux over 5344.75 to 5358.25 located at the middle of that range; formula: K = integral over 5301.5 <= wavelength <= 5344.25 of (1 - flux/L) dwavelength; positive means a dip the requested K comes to 1.9 angstrom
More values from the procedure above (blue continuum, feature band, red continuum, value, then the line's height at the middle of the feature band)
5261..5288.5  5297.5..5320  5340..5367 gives -1.6 angstrom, 4.8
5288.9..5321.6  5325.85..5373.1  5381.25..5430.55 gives 0.5 angstrom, 5.05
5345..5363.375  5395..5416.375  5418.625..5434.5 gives 0.5 angstrom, 5.03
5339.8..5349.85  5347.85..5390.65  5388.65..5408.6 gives -2.1 angstrom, 4.87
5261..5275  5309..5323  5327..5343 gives -1.0 angstrom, 4.66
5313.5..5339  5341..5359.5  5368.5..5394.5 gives -0.8 angstrom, 4.87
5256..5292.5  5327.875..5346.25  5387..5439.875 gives -0.2 angstrom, 4.77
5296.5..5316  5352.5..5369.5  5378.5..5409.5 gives -0.9 angstrom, 4.97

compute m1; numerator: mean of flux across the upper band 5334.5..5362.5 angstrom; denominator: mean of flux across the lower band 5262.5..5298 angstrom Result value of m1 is 1.1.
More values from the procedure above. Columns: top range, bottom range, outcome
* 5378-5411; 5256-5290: 1.05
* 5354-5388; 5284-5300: 0.97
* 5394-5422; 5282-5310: 0.94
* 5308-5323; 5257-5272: 1.14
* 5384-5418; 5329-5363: 0.96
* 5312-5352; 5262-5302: 1.03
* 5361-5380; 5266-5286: 1.14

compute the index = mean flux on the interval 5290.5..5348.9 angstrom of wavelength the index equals 5.01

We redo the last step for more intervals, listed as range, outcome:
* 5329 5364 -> 5.12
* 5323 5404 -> 4.93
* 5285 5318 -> 5.21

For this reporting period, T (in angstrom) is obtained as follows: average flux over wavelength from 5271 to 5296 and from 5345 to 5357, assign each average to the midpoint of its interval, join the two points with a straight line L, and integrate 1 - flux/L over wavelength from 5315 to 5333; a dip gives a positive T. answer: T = 1.4 angstrom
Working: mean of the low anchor 4.94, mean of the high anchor 5.21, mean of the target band 4.69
